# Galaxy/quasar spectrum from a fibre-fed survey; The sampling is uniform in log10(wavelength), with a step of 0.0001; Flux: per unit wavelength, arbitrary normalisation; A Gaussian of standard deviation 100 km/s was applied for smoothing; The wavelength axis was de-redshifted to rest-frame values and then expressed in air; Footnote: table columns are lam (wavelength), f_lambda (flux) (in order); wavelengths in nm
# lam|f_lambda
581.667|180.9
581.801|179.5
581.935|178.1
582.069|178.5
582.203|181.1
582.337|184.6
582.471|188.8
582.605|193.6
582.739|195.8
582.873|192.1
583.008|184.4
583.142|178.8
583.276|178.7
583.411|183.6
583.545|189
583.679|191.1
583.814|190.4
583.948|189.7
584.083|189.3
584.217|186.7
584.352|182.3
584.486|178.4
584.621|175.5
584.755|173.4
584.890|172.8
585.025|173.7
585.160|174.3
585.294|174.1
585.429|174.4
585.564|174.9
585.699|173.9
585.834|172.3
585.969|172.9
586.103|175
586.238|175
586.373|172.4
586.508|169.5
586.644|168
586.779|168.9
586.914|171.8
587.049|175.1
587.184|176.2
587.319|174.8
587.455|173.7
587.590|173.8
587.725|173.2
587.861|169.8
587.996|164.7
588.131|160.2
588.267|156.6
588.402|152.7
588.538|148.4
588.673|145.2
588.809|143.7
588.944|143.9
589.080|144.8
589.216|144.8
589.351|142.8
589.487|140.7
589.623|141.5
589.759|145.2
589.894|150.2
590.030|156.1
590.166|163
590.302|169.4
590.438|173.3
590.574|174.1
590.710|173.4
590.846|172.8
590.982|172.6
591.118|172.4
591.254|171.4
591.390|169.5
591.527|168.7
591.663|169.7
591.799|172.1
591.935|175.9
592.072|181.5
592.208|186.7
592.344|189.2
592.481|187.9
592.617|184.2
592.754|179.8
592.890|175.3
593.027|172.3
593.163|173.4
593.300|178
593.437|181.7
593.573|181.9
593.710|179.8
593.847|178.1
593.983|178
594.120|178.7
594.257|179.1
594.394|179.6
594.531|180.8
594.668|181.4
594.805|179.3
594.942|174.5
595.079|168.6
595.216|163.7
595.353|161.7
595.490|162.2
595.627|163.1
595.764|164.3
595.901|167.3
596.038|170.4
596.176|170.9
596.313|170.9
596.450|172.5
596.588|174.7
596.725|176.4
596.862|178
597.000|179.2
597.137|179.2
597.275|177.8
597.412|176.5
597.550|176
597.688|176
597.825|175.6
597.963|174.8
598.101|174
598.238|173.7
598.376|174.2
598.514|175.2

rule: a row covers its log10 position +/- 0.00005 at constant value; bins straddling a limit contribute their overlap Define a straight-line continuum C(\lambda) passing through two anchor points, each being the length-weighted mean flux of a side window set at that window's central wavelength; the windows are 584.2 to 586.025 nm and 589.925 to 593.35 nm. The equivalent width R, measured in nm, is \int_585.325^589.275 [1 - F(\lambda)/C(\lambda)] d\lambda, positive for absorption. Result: 0.22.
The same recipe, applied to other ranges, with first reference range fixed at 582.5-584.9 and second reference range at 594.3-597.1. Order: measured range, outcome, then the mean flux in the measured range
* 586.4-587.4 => 0.05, 172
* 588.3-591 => 0.36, 155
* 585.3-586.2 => 0.04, 174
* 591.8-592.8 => -0.04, 183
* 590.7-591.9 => 0.04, 171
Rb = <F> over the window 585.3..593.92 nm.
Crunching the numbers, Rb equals 168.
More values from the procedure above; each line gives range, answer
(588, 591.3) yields 157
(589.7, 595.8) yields 173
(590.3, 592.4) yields 175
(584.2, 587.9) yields 174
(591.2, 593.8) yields 178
